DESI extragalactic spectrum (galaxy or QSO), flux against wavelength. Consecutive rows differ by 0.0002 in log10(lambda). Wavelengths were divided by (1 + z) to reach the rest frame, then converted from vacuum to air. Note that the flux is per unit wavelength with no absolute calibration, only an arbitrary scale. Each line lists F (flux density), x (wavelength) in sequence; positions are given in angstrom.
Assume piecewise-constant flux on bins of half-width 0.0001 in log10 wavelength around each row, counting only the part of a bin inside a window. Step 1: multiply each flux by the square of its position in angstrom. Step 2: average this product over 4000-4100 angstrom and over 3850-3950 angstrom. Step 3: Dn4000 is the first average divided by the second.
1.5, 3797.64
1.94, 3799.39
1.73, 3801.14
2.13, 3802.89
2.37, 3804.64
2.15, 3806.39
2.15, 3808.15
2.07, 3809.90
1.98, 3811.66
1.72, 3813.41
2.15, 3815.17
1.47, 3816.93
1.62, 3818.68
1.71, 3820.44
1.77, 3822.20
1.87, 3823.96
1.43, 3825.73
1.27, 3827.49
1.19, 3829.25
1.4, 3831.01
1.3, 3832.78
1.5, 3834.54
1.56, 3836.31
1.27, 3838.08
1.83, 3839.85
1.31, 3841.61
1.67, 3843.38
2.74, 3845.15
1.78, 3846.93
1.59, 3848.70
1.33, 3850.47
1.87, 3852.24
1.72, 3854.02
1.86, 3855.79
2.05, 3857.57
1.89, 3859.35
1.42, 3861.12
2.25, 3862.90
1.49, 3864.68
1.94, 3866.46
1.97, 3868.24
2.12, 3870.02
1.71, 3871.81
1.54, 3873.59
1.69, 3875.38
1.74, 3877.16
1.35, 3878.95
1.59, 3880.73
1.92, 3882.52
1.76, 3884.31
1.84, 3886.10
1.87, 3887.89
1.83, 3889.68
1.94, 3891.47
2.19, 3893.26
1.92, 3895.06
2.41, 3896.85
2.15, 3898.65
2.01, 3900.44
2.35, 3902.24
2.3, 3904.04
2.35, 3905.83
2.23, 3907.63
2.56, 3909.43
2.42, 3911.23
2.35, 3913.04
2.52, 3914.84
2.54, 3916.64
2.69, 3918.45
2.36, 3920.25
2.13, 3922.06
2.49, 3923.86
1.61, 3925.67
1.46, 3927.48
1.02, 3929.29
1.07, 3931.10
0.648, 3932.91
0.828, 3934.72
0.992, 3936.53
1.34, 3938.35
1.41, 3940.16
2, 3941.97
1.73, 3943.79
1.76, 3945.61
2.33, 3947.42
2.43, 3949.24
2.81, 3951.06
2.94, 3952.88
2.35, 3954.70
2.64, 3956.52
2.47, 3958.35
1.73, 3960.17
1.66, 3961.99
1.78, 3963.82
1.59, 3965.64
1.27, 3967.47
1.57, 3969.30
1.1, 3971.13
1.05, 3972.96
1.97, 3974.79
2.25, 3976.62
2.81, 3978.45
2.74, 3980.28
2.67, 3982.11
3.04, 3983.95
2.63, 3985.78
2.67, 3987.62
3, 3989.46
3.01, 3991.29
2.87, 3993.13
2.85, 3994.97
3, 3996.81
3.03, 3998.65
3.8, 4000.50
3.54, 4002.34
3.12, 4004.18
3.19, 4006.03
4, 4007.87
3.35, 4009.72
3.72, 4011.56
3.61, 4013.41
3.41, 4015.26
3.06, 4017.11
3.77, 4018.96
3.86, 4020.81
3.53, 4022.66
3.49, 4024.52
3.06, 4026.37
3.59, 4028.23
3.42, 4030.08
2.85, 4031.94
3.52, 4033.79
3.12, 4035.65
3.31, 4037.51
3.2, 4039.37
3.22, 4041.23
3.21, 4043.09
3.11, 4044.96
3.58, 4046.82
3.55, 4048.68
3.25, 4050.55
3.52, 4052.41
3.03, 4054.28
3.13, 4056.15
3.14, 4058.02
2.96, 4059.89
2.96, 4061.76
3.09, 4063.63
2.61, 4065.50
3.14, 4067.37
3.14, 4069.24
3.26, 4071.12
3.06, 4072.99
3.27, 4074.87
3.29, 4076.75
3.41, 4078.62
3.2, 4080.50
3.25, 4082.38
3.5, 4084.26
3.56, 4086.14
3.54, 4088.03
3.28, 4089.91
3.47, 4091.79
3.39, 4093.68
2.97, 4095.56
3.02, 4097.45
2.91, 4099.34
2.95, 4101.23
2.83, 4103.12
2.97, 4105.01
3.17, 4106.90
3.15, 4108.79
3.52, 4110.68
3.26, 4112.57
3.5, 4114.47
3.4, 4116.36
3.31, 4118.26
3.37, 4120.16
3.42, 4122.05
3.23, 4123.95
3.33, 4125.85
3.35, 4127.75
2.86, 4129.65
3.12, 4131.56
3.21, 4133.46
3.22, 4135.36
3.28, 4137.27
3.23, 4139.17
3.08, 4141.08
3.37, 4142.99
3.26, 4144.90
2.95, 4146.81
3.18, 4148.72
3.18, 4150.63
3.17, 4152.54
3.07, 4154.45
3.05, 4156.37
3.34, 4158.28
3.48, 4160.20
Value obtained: 1.9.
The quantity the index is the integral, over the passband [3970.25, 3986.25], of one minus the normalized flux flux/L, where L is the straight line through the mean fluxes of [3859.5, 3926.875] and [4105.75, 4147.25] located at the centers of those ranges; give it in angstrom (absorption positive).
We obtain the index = 1.6 angstrom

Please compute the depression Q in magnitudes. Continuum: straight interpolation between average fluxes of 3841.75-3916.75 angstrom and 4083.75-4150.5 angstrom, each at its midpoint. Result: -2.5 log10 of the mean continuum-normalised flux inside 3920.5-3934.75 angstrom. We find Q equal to 0.43 mag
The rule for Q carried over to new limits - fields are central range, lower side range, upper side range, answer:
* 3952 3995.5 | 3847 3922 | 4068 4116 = 0.12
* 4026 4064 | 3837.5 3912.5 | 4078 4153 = -0.14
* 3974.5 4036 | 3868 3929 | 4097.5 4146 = -0.21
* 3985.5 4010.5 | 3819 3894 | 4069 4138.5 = -0.21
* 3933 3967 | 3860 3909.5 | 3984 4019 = 0.37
